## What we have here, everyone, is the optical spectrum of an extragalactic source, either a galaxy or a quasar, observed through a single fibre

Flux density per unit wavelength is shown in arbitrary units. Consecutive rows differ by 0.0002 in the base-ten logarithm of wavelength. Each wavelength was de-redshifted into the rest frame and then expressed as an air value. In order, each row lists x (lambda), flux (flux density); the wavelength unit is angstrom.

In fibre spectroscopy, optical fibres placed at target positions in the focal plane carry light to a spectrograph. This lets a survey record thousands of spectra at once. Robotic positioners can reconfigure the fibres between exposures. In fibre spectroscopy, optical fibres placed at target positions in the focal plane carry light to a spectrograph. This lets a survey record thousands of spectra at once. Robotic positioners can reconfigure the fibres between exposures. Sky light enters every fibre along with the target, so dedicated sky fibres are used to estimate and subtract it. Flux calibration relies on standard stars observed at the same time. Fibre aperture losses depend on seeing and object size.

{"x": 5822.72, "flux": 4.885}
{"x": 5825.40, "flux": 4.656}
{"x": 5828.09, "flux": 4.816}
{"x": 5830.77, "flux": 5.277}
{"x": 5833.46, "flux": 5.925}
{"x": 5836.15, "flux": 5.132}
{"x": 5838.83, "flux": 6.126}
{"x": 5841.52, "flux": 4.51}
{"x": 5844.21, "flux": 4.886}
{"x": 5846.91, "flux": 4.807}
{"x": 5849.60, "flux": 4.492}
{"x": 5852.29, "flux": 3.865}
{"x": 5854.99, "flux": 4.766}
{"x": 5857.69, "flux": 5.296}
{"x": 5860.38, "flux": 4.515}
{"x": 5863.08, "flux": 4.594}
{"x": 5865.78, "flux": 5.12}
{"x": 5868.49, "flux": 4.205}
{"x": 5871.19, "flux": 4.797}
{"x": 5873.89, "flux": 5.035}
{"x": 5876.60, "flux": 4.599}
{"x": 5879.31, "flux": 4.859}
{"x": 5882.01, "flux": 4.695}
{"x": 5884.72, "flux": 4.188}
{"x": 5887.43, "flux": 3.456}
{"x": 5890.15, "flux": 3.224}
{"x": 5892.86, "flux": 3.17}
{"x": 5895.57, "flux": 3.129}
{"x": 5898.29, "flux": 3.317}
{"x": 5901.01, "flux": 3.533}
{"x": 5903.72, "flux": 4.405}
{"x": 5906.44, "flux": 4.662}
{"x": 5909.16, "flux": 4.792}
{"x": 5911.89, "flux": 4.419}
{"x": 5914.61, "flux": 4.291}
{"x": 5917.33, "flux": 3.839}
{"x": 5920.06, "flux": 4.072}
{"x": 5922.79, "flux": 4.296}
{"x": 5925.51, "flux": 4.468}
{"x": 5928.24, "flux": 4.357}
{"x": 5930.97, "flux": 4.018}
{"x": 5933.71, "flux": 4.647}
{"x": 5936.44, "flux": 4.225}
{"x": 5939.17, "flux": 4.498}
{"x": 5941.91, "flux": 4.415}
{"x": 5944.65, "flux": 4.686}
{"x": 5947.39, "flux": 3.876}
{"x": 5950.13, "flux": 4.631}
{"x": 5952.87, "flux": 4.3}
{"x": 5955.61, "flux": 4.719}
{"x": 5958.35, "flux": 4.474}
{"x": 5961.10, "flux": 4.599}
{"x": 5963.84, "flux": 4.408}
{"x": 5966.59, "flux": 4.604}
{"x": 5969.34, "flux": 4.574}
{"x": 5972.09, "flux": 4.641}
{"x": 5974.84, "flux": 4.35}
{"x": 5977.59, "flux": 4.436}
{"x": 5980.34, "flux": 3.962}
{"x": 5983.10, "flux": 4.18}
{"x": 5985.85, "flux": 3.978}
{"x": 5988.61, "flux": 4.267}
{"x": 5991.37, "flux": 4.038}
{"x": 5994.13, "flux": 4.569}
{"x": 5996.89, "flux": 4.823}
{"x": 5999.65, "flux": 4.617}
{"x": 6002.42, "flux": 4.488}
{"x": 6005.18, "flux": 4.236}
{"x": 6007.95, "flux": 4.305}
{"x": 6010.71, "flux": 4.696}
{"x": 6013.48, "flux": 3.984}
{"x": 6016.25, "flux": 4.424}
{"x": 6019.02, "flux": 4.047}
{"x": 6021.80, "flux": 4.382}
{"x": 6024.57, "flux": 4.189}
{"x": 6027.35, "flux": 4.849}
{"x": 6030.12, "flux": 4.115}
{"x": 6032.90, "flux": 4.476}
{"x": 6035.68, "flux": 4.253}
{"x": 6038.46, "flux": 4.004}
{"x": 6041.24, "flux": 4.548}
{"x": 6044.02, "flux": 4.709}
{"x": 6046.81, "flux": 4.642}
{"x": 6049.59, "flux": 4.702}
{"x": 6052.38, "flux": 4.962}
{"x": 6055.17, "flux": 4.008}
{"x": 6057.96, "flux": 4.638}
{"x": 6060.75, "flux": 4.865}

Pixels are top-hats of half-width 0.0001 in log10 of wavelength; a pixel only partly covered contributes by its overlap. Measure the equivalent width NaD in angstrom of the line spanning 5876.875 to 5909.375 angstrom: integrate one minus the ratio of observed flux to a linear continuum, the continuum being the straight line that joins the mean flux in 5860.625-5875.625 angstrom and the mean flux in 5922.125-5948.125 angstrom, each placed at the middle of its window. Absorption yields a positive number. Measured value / 4.6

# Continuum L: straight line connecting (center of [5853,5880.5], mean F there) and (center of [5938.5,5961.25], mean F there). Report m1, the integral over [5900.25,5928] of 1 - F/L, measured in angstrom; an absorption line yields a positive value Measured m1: 1.74 angstrom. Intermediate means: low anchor 4.76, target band 4.3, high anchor 4.46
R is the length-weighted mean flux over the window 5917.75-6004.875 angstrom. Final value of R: 4.39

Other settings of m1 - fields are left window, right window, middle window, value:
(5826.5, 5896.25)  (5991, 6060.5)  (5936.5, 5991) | 1.4 angstrom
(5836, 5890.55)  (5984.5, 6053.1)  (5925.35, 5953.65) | 1.0 angstrom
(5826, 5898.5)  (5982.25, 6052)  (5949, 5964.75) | -0.2 angstrom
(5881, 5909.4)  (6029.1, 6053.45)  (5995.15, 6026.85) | -0.3 angstrom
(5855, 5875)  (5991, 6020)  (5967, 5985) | 0.5 angstrom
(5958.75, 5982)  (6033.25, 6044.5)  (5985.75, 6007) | 0.1 angstrom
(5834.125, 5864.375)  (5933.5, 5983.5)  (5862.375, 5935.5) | 6.8 angstrom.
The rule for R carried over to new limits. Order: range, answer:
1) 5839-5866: 4.73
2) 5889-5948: 4.11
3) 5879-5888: 4.31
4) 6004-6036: 4.33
